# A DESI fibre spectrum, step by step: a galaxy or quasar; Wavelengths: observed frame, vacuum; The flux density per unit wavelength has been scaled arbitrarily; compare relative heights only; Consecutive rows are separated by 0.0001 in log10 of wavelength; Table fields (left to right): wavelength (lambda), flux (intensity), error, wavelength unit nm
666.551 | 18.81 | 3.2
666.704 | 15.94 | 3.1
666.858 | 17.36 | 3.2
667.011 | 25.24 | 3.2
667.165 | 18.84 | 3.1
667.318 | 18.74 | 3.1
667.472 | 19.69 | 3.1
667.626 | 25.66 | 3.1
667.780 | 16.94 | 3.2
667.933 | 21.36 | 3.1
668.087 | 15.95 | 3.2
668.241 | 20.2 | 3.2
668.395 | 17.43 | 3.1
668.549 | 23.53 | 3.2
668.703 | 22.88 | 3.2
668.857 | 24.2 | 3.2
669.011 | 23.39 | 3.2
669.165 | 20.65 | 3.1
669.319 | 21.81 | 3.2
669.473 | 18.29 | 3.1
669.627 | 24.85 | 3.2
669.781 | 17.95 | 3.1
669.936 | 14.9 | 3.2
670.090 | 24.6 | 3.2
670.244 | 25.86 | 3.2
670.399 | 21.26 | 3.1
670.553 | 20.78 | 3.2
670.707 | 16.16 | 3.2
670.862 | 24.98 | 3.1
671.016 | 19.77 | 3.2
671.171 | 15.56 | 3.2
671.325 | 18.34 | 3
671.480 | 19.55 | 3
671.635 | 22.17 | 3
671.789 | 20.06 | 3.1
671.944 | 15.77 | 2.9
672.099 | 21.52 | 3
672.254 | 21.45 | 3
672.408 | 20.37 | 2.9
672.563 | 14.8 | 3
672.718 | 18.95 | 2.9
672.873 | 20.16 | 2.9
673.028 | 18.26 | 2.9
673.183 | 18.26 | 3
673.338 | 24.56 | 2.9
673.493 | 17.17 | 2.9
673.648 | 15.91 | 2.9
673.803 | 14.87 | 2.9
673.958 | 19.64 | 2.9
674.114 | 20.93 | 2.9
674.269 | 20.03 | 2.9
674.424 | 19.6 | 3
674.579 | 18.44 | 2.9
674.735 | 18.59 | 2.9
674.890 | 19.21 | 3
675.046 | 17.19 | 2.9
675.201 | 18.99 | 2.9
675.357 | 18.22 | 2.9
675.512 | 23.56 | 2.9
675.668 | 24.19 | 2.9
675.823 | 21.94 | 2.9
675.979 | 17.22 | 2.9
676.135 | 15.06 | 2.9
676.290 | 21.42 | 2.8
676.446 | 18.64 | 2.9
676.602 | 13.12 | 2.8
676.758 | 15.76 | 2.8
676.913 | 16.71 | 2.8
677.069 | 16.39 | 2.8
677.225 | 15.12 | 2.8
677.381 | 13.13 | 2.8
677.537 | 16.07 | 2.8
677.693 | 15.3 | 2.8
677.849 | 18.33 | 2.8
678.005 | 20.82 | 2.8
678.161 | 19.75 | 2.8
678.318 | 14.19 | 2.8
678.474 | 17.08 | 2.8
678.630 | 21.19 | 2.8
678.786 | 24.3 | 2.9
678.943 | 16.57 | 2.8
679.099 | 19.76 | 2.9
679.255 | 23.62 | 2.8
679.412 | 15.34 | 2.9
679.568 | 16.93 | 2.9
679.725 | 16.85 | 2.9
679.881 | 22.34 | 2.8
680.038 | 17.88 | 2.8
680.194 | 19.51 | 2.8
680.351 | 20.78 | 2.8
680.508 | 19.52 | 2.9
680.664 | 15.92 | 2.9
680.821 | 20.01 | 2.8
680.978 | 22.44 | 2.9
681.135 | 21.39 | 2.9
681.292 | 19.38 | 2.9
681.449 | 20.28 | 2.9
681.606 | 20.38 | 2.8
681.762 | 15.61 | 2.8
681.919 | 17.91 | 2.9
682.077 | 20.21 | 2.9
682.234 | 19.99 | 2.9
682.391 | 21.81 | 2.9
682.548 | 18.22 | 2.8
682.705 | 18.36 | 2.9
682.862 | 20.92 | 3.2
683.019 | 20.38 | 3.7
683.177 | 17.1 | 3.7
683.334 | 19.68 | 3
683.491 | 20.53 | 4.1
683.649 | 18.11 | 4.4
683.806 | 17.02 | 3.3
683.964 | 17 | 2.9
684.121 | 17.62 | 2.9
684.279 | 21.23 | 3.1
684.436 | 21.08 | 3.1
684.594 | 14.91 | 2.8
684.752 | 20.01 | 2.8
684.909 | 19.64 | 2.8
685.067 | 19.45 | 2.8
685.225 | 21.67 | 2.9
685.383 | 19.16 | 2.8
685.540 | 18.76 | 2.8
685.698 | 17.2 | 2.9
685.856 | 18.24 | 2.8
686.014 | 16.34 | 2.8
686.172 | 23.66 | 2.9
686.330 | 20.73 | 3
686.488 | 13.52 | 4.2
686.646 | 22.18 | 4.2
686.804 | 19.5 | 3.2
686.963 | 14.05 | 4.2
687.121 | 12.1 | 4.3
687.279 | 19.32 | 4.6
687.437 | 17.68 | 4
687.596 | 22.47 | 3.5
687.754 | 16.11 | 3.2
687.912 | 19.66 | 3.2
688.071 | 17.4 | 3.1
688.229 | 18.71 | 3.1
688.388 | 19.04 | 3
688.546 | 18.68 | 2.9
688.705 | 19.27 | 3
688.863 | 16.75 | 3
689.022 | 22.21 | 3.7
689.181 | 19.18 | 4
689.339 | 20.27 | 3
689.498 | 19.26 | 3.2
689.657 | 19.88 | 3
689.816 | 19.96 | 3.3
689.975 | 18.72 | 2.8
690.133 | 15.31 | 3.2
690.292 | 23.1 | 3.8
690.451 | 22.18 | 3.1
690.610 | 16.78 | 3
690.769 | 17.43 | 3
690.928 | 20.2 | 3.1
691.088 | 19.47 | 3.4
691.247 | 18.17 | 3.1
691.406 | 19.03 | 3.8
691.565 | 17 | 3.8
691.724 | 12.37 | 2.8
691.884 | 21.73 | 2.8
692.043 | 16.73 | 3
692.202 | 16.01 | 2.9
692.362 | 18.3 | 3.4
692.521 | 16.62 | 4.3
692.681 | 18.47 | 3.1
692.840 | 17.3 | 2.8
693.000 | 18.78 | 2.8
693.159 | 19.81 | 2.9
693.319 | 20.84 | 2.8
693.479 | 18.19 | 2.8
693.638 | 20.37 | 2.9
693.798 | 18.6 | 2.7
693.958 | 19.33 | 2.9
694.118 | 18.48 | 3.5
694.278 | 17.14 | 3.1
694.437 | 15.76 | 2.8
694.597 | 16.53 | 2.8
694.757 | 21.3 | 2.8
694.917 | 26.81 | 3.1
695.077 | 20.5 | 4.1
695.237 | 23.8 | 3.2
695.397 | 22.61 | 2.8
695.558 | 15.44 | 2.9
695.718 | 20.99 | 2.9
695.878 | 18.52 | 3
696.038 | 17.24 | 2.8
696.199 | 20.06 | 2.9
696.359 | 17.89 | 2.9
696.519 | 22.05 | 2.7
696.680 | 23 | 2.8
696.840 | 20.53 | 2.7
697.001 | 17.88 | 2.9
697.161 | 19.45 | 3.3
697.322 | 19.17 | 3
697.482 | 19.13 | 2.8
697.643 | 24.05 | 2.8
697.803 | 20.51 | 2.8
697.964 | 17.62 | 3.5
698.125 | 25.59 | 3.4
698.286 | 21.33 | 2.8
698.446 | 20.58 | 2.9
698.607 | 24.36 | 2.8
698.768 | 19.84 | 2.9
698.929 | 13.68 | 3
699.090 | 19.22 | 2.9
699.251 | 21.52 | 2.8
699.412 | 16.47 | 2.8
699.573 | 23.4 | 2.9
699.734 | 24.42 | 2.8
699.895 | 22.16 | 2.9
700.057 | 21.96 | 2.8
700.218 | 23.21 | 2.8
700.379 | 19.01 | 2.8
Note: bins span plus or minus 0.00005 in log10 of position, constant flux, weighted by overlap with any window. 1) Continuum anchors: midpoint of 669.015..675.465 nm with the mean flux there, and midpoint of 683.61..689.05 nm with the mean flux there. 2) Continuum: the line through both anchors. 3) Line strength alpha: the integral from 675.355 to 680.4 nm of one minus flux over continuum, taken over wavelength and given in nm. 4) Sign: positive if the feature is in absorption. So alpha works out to 0.21 nm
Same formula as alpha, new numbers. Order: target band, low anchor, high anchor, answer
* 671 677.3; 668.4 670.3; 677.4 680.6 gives 0.47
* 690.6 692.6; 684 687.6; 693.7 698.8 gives 0.18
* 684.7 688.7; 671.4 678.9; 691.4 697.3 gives 0.06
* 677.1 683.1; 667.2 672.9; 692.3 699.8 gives 0.37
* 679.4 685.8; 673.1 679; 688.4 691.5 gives -0.12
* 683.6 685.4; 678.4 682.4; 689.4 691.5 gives 0.04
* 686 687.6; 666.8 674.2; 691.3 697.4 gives 0.10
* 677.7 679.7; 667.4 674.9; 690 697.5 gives 0.09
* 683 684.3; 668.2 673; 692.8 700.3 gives 0.11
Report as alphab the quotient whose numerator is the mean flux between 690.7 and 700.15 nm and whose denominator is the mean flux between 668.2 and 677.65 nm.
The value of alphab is 1.01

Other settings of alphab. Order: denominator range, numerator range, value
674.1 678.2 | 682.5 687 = 1.04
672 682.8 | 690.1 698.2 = 1.03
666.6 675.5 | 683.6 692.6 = 0.94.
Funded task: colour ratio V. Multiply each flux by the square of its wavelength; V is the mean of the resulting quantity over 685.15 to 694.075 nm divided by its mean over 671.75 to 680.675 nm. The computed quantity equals 1.04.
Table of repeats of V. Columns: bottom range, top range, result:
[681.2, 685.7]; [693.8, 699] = 1.09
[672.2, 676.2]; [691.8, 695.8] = 1.06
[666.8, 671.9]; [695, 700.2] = 1.08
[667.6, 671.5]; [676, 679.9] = 0.88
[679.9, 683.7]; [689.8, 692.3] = 0.97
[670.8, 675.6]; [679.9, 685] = 1.03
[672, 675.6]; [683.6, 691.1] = 1.02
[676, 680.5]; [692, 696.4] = 1.11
